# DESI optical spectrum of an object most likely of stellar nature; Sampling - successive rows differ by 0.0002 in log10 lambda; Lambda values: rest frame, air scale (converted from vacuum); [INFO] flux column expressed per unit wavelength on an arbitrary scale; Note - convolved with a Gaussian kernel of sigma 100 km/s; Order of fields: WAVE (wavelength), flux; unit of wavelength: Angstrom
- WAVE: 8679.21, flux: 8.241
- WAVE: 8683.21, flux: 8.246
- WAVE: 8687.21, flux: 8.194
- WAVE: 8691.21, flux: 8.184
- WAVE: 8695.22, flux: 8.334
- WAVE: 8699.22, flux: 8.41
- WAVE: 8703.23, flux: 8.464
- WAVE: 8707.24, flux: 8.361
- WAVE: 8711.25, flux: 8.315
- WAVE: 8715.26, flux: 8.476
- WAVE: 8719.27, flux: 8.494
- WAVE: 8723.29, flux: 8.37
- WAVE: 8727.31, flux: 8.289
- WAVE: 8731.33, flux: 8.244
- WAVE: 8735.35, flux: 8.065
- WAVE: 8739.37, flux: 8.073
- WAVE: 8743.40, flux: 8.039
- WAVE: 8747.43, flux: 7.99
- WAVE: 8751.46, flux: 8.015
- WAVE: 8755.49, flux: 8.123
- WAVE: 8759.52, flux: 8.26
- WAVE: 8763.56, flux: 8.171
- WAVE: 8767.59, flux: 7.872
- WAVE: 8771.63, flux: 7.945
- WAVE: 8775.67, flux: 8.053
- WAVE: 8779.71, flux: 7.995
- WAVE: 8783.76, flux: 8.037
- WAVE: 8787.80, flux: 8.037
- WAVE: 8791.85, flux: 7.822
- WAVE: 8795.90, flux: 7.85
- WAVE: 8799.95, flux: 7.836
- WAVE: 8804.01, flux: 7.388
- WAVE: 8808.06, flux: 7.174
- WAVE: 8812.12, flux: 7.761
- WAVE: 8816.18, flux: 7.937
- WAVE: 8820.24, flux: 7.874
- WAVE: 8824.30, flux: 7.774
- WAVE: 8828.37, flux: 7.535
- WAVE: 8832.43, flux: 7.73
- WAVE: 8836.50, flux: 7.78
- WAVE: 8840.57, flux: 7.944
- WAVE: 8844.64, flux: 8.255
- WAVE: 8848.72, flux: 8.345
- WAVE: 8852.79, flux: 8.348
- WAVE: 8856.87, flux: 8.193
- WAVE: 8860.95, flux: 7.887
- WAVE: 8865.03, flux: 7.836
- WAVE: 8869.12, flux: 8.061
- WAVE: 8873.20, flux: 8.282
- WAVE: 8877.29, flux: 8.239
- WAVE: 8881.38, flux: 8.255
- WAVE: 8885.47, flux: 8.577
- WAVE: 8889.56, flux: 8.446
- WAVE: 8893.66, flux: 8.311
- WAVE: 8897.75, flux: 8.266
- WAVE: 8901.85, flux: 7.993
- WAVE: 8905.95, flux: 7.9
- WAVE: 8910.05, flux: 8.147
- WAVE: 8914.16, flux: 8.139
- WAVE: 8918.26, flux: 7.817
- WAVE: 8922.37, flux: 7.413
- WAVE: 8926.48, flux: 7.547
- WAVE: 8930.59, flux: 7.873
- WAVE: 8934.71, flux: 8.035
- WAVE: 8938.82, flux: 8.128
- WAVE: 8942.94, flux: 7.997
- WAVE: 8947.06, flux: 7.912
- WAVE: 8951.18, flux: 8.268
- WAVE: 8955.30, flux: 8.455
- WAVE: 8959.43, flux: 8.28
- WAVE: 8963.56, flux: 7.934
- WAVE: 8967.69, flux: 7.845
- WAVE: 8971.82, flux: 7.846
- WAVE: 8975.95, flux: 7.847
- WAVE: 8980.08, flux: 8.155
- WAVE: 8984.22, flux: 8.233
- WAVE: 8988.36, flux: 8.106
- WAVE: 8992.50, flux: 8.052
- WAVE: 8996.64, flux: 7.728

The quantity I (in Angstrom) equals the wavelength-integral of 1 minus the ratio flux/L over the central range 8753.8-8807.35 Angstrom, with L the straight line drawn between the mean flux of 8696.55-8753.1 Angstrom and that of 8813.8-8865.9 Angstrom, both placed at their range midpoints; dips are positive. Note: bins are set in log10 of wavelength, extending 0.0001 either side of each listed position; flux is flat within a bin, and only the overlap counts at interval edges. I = 1.2 Angstrom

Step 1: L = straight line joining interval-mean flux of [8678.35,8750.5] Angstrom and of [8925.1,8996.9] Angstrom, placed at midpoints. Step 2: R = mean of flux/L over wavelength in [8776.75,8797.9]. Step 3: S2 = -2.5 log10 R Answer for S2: 0.032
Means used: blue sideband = 8.26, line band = 7.95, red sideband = 8.02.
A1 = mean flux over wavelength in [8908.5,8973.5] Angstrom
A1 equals 7.98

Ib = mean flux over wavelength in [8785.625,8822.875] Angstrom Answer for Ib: 7.74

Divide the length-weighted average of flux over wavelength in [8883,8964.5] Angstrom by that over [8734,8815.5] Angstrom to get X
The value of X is 1.0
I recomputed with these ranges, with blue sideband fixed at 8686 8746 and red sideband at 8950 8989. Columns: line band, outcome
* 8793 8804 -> 0.6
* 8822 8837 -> 0.9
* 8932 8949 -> 0.2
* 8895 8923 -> 0.5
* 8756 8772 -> 0.3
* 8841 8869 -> 0.2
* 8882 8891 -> -0.4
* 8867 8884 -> -0.1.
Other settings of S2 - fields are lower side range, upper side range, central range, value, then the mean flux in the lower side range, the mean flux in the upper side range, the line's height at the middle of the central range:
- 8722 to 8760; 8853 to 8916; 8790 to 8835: 0.063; 8.14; 8.17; 8.16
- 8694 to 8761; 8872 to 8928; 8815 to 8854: 0.028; 8.25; 8.1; 8.16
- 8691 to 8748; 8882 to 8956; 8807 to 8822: 0.063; 8.28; 8.06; 8.18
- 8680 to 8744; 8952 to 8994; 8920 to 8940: 0.045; 8.29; 8.08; 8.11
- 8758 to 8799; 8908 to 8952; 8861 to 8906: -0.034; 8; 7.92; 7.95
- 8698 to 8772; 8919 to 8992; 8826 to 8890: -0.001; 8.21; 7.99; 8.09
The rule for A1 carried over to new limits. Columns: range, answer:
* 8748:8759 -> 8.09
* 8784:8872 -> 7.88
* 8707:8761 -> 8.22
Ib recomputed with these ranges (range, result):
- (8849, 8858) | 8.3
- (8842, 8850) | 8.26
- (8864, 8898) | 8.26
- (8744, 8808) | 7.94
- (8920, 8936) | 7.7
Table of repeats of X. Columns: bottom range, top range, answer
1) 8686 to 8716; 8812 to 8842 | 0.93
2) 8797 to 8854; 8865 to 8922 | 1.04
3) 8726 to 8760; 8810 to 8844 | 0.96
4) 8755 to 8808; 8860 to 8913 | 1.03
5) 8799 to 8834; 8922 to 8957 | 1.04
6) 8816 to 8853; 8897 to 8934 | 0.99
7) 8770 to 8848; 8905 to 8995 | 1.02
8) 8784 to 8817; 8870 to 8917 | 1.06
